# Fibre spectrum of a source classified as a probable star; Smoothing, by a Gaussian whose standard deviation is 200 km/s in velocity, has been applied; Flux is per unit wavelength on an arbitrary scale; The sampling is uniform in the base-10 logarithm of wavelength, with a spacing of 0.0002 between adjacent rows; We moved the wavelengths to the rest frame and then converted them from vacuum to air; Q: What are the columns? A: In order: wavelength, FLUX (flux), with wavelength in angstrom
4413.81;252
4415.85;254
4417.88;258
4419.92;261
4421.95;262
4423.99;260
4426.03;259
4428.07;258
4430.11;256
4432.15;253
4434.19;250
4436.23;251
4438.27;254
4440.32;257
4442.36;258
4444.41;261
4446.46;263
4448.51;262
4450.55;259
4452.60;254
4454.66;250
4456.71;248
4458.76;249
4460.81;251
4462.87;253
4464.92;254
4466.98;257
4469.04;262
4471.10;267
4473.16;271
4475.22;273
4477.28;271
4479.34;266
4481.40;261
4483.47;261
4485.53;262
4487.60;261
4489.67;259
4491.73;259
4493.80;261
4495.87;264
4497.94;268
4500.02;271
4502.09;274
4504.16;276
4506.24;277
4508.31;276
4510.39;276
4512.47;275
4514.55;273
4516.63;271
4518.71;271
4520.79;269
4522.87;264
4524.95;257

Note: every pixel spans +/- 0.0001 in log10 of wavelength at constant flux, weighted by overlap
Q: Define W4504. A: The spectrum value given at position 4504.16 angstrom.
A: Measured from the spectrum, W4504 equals 276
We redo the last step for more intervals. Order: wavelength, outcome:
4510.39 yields 276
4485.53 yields 262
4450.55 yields 259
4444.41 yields 261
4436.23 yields 251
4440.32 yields 257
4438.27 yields 254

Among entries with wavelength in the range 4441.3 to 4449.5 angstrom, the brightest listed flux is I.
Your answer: 263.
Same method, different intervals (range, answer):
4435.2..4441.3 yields 257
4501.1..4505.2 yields 276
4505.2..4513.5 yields 277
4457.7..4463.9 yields 253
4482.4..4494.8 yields 262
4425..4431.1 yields 259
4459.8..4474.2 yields 271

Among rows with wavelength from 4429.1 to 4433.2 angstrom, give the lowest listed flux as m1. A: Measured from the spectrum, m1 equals 253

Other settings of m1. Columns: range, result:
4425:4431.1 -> 256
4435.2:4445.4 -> 251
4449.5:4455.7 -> 250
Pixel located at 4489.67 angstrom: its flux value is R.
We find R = 259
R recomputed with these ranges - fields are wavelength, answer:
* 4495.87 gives 264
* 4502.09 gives 274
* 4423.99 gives 260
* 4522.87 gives 264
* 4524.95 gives 257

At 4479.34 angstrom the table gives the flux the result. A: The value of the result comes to 266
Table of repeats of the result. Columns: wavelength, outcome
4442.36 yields 258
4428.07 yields 258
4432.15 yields 253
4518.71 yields 271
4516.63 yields 271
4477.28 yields 271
